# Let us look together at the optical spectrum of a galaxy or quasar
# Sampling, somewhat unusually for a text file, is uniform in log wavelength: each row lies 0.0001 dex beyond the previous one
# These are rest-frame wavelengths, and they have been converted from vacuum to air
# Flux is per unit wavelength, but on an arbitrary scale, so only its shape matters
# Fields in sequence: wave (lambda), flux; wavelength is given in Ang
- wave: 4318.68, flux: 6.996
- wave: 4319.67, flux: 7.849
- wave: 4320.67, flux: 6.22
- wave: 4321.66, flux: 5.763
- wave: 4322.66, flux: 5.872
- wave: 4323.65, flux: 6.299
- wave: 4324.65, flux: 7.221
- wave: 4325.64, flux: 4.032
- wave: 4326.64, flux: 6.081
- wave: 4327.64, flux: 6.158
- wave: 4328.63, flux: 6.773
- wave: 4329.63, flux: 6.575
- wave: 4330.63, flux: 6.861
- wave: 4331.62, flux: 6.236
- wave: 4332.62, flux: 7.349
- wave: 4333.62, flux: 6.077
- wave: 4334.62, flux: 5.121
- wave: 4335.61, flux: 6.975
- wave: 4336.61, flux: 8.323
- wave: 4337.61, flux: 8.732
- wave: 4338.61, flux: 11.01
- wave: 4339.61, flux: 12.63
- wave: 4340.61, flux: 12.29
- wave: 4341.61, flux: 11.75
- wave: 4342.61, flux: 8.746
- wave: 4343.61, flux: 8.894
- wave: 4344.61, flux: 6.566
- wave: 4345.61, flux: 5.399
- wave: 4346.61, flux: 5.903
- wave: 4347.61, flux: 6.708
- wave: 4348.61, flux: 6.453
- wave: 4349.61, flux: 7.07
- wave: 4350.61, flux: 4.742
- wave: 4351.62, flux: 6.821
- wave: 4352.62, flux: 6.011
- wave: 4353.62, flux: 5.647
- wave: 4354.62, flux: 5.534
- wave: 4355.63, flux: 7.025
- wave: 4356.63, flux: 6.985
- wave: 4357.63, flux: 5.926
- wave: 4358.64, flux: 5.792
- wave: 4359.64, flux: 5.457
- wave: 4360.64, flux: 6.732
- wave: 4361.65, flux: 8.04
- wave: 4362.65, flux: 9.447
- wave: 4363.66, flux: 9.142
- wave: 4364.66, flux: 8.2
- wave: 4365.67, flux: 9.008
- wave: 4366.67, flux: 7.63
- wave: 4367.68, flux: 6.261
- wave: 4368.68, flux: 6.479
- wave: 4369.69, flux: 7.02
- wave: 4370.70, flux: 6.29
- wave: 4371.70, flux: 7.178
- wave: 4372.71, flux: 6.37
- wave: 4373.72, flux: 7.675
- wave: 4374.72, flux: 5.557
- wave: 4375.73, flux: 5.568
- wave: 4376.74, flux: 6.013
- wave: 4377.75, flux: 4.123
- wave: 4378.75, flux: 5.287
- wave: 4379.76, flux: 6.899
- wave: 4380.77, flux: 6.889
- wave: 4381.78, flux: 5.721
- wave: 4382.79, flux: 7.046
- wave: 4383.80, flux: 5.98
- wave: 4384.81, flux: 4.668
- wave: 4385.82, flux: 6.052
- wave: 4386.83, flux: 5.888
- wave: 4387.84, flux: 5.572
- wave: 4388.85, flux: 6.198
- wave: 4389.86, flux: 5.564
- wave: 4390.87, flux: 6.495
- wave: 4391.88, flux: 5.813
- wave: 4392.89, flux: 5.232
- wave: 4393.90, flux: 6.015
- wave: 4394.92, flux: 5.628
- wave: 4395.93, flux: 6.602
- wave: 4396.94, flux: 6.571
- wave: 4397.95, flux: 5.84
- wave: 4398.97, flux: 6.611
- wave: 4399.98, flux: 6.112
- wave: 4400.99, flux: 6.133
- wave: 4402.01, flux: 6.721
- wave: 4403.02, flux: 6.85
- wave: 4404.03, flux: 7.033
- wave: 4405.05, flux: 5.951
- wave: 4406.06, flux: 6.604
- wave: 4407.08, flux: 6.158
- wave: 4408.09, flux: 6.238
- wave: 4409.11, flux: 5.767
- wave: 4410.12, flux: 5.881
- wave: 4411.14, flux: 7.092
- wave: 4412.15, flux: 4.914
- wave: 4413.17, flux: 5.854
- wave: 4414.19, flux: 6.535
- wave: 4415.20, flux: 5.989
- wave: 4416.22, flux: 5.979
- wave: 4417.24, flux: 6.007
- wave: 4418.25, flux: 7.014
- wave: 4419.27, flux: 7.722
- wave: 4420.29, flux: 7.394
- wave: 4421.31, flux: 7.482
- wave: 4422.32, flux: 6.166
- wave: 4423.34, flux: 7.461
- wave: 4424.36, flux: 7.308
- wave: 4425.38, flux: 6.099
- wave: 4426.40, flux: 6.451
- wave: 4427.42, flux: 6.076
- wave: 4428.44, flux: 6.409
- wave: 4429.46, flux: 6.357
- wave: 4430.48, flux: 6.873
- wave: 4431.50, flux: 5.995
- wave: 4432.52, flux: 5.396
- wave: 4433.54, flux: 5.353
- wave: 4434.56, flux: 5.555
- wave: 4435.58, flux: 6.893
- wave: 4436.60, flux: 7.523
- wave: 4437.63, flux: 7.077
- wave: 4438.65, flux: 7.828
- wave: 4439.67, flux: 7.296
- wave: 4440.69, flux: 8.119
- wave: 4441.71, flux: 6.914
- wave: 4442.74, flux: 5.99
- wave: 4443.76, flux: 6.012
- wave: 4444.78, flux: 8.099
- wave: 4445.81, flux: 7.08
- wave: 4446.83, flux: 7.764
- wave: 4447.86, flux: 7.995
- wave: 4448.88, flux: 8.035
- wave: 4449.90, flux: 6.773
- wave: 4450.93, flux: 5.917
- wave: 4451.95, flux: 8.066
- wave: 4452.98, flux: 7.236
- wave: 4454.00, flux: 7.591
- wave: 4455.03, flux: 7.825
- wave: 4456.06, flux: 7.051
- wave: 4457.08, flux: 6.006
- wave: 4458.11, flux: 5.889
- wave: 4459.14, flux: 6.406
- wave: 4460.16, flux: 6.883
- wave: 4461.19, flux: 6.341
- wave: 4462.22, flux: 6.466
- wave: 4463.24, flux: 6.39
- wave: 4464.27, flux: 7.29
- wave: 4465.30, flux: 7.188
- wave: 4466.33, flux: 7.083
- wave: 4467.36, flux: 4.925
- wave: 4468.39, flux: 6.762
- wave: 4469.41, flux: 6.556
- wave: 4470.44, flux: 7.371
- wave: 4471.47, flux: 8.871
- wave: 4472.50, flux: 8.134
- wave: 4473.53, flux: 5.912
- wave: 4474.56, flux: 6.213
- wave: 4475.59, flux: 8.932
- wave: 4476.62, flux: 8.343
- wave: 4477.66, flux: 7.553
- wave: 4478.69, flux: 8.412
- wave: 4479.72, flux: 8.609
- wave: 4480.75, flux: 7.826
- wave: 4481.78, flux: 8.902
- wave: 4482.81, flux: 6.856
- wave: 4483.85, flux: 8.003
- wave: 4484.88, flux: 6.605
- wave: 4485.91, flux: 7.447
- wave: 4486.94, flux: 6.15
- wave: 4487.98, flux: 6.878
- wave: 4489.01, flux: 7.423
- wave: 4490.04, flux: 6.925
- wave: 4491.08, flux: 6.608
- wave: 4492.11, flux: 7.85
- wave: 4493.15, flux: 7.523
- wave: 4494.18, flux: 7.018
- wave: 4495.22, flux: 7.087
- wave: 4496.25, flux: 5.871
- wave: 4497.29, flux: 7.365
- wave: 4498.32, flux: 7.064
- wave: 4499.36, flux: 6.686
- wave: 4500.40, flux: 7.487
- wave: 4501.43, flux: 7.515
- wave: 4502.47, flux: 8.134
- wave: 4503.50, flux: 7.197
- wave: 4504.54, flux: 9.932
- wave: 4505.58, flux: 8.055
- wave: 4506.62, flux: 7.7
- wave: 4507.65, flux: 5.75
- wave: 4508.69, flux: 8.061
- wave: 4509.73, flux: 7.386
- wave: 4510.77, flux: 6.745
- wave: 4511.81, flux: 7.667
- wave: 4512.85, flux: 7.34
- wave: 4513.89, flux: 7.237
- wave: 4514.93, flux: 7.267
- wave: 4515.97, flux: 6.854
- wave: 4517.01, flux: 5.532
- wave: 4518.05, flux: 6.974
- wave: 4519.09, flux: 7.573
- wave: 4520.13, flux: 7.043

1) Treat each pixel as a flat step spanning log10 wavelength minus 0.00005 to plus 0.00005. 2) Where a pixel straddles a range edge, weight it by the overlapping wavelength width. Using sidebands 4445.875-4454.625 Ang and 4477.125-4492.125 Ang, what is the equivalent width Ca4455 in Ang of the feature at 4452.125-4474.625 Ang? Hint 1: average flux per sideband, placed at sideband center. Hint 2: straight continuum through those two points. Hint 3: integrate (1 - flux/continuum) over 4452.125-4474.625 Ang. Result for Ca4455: 1.7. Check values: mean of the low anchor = 7.41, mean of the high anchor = 7.46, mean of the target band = 6.87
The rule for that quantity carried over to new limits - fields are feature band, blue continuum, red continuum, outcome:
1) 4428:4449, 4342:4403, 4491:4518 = 0.0 Ang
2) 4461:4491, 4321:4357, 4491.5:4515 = 0.4 Ang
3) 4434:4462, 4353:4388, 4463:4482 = 0.7 Ang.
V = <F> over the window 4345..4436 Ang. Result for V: 6.38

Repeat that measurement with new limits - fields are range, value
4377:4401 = 5.95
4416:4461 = 6.85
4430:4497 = 7.08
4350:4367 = 6.94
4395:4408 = 6.4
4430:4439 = 6.47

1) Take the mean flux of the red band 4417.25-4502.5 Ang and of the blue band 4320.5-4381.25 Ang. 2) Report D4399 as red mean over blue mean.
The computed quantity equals 1.01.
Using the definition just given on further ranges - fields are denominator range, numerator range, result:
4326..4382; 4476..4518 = 1.04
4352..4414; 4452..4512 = 1.14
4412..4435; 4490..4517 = 1.14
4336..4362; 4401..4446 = 0.88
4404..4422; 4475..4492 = 1.19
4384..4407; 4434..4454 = 1.18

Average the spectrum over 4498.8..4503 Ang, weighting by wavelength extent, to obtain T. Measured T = 7.45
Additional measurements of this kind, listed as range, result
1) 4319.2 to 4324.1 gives 6.39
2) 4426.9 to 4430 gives 6.28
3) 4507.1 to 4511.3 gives 7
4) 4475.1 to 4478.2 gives 8.25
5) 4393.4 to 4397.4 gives 6.19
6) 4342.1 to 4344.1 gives 8.83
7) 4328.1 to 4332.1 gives 6.62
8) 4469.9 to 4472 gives 8.1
